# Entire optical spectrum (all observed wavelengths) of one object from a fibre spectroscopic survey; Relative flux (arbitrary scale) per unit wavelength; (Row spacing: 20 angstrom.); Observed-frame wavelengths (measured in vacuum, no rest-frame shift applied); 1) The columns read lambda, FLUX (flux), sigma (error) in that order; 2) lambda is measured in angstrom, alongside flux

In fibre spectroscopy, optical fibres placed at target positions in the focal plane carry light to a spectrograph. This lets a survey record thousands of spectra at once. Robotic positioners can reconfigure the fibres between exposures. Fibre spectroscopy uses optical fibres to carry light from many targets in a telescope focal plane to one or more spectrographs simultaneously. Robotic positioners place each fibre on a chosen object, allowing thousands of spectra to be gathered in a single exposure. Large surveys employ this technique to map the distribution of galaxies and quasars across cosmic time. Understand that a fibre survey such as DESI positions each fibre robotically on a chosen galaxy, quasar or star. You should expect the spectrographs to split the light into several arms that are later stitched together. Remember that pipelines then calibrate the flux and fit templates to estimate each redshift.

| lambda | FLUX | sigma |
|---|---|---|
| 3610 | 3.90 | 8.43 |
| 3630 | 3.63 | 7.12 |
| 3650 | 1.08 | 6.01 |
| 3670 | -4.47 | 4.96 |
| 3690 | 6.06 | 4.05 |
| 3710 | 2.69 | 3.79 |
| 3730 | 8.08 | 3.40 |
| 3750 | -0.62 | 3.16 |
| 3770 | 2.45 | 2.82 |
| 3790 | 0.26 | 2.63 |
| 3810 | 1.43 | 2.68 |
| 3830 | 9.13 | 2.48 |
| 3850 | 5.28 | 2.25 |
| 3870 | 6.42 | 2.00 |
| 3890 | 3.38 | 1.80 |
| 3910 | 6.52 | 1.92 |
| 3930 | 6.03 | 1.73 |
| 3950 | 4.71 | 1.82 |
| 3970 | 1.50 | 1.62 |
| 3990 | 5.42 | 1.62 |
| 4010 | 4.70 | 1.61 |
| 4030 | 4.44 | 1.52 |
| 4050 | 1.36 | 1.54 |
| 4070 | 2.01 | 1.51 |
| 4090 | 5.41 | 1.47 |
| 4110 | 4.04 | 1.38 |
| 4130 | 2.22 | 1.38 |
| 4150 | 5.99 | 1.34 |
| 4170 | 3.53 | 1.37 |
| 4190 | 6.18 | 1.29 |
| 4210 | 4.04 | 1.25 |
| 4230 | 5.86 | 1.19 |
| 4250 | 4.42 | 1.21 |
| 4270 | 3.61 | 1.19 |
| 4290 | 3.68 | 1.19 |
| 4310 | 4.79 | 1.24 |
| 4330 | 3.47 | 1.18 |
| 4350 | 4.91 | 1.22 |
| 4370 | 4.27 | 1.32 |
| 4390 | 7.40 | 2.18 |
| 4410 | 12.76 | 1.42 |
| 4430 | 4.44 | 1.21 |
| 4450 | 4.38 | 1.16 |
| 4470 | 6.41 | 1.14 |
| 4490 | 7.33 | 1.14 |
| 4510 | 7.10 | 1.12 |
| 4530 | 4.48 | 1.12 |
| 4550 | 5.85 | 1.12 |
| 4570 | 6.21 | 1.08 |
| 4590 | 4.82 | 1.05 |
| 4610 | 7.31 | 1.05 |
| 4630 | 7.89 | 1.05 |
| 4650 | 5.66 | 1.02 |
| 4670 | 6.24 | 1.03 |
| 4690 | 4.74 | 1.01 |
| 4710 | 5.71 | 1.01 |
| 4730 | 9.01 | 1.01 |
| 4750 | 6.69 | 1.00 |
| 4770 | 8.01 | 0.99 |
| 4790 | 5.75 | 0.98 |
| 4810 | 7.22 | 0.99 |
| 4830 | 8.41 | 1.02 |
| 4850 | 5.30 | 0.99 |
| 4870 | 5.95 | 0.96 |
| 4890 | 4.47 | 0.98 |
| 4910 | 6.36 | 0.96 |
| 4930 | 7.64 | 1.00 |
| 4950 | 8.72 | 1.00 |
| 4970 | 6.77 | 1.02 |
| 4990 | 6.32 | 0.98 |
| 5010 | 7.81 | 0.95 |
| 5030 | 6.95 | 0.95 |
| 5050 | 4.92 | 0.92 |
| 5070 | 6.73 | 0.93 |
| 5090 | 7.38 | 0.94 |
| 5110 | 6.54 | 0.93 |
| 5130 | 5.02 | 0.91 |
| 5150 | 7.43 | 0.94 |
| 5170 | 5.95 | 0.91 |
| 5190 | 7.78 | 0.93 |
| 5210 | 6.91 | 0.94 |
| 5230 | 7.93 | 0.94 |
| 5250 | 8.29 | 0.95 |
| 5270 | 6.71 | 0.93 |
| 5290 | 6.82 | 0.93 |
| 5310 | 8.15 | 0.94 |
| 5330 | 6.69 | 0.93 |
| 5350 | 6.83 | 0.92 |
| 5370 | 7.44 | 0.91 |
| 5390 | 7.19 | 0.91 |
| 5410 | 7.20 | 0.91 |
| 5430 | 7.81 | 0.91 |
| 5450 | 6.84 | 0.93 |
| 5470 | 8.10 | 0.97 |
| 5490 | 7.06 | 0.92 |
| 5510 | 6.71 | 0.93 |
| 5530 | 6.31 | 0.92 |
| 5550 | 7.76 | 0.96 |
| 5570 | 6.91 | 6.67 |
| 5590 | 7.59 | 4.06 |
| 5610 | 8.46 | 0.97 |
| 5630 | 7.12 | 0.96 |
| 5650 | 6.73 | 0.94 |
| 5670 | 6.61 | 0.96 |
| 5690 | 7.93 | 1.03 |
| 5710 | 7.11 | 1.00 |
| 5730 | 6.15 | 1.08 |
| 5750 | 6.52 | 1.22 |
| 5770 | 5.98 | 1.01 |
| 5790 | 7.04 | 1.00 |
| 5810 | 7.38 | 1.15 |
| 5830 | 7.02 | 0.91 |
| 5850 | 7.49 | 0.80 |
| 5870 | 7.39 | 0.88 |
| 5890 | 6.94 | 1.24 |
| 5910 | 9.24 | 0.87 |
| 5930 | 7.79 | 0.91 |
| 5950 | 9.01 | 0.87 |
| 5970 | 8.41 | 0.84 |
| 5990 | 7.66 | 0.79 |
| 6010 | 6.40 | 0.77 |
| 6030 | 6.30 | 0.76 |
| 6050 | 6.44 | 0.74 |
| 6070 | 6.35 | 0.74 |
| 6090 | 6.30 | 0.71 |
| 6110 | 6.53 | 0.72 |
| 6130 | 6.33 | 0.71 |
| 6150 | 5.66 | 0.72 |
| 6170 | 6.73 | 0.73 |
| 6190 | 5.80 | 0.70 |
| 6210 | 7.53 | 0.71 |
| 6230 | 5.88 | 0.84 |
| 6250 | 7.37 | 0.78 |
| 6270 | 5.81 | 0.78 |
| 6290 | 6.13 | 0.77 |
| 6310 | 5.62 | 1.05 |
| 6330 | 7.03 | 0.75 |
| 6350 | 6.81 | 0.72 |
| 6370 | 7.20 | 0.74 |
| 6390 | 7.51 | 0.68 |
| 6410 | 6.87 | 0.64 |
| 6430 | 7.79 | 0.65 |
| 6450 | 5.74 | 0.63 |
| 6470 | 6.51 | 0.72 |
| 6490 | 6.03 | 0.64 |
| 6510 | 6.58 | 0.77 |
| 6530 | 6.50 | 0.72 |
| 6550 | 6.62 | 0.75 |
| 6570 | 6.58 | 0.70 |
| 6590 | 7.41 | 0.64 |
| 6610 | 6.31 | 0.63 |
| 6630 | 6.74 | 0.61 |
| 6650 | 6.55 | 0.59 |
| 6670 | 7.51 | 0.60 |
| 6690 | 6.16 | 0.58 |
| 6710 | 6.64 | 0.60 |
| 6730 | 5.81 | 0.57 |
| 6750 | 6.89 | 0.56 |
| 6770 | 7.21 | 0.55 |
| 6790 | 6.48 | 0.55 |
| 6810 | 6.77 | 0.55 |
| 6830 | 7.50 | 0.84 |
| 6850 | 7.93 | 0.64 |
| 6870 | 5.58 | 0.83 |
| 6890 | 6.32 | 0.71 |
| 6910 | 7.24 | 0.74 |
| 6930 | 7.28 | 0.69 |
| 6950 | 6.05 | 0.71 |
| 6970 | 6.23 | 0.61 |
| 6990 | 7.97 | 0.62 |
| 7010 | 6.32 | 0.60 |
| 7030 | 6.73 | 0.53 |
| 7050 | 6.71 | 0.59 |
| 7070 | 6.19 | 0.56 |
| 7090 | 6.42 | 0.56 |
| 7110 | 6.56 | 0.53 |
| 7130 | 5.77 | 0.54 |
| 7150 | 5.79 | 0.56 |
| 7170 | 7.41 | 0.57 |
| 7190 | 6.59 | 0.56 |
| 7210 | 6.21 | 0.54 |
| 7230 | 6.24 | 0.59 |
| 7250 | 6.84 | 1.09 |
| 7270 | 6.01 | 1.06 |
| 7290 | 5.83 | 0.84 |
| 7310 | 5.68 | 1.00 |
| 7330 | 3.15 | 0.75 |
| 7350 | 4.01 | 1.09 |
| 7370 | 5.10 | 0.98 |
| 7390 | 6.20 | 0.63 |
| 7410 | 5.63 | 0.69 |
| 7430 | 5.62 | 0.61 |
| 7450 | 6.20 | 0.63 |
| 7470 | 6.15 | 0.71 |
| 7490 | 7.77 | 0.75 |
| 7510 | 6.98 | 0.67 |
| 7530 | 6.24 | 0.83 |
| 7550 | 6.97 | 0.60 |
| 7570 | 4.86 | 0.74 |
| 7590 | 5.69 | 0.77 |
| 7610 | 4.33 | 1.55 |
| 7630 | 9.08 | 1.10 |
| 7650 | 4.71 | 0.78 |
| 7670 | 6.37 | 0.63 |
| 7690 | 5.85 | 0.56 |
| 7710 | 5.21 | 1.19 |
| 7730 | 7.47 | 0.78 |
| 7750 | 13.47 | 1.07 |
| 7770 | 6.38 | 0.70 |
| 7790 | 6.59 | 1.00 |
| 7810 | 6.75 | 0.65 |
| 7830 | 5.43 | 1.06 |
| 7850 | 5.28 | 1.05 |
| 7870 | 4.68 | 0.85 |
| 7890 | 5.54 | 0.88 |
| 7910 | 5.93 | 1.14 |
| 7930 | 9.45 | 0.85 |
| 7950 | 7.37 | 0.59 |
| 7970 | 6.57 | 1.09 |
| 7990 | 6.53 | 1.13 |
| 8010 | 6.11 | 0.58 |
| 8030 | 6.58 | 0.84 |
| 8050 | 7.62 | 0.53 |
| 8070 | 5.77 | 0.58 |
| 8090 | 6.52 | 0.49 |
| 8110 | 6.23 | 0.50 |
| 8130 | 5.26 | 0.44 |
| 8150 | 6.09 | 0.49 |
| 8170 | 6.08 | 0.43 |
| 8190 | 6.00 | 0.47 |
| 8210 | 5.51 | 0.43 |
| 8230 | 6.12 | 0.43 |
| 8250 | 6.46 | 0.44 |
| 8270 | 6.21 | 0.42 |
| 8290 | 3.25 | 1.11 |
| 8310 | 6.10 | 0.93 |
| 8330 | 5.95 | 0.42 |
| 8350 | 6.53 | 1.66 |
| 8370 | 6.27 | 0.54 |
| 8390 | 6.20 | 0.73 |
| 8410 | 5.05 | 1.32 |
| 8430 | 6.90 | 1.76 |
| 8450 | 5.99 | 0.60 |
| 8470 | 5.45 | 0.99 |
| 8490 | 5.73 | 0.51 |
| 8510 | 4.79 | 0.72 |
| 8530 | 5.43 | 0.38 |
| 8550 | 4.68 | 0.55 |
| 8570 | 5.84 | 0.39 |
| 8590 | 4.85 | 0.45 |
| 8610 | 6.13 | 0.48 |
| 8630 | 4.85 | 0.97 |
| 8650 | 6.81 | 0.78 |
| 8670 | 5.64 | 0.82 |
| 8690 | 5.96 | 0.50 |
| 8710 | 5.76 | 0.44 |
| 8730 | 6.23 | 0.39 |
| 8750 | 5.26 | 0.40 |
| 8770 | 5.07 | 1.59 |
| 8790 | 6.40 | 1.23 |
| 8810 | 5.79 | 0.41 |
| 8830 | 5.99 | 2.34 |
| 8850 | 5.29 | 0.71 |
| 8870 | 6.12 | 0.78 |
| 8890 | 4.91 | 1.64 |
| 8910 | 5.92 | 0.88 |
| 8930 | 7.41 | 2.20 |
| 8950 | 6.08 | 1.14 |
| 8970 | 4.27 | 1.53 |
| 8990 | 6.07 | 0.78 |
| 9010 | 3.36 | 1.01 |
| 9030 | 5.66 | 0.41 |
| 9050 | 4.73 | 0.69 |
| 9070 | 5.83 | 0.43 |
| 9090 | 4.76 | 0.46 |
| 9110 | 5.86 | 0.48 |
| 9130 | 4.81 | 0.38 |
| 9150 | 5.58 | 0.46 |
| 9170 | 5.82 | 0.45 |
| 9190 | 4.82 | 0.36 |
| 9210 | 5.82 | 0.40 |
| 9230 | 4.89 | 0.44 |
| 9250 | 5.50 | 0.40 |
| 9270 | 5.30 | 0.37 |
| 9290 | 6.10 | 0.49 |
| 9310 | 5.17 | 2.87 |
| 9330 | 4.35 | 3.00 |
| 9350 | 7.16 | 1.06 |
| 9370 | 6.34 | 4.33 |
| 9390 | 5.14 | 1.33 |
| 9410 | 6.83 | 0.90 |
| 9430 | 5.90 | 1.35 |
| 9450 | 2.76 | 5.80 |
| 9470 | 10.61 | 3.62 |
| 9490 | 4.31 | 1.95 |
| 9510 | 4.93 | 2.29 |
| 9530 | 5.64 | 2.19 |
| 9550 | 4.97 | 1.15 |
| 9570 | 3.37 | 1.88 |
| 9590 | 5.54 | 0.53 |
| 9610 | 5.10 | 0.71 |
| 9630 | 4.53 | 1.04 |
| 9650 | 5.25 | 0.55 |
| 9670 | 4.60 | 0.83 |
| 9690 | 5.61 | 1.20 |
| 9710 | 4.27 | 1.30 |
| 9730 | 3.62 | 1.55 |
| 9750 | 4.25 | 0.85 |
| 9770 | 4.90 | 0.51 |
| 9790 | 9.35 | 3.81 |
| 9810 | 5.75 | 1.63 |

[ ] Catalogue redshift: 0.18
